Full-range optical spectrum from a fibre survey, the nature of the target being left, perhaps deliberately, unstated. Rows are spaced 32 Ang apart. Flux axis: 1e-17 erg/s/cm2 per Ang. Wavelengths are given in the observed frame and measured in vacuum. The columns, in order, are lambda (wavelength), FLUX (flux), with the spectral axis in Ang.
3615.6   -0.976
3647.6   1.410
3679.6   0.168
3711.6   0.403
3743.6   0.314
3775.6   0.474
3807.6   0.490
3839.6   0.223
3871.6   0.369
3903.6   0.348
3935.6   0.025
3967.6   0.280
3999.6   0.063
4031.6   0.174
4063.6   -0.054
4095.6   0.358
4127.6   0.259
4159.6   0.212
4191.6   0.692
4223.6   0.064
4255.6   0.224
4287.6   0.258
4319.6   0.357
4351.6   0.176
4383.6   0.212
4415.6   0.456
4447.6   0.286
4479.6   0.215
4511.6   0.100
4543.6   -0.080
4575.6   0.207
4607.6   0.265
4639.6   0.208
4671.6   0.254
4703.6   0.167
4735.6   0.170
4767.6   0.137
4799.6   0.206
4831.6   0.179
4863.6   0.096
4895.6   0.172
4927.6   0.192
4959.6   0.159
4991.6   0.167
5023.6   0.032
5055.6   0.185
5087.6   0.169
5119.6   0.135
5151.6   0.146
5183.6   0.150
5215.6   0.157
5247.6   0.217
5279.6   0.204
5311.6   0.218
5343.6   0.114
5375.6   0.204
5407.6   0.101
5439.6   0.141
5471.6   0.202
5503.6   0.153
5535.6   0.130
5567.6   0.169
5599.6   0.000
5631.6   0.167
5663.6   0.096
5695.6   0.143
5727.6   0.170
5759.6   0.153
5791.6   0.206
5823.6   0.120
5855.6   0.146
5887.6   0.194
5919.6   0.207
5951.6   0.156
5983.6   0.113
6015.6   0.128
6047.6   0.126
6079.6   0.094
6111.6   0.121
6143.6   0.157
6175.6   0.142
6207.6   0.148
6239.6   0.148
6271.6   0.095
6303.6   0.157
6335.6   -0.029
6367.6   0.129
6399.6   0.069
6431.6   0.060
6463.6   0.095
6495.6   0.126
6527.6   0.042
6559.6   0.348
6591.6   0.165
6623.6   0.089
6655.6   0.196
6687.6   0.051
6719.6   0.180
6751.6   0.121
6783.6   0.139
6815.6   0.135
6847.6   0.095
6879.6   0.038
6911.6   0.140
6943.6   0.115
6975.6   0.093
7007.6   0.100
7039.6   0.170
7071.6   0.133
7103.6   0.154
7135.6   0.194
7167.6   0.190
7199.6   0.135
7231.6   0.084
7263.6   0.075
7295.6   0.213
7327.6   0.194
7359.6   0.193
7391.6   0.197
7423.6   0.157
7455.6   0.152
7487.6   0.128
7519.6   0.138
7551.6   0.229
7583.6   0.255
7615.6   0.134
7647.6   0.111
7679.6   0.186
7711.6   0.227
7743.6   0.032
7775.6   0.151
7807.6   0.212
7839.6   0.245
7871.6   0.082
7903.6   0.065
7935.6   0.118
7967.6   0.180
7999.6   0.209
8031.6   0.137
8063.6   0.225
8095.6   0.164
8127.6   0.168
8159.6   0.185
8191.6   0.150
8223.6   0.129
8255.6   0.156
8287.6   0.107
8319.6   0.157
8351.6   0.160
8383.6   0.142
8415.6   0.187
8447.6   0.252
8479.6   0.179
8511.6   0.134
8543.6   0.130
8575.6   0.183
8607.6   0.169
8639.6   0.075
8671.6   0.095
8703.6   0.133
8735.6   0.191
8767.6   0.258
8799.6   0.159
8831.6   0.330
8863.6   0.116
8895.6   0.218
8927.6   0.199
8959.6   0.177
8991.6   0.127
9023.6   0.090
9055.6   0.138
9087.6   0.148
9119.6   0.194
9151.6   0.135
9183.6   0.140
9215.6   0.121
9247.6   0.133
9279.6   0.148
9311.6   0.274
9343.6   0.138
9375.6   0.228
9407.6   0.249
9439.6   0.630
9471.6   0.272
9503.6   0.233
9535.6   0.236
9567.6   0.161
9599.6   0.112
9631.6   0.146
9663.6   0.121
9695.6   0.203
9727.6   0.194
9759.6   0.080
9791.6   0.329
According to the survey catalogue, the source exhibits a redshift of 0.762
